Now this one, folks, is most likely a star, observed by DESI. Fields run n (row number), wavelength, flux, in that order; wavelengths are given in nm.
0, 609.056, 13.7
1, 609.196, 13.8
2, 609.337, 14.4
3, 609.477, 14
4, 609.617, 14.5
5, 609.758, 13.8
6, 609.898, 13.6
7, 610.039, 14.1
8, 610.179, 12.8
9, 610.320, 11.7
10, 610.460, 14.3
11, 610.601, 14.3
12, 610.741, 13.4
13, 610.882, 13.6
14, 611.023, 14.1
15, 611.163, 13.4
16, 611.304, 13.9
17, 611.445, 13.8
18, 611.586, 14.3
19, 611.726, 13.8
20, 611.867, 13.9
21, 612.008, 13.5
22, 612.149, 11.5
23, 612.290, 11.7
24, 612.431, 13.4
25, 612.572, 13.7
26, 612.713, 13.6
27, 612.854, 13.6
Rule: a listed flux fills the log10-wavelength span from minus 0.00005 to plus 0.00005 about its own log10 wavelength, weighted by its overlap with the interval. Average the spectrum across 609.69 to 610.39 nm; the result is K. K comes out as 13.2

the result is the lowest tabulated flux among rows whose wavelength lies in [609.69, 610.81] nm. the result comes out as 11.7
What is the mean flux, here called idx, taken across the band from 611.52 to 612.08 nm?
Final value 13.9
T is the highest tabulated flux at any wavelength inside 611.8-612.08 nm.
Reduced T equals 13.9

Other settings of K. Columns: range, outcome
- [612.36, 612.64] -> 13.5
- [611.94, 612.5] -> 12.5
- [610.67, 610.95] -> 13.5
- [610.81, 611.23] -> 13.7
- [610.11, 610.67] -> 13.3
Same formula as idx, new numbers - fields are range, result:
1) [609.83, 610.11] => 13.8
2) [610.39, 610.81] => 14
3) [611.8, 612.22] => 13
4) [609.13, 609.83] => 14.1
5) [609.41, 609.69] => 14.2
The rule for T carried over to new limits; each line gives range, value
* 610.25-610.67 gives 14.3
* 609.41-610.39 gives 14.5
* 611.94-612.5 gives 13.5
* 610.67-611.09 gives 14.1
